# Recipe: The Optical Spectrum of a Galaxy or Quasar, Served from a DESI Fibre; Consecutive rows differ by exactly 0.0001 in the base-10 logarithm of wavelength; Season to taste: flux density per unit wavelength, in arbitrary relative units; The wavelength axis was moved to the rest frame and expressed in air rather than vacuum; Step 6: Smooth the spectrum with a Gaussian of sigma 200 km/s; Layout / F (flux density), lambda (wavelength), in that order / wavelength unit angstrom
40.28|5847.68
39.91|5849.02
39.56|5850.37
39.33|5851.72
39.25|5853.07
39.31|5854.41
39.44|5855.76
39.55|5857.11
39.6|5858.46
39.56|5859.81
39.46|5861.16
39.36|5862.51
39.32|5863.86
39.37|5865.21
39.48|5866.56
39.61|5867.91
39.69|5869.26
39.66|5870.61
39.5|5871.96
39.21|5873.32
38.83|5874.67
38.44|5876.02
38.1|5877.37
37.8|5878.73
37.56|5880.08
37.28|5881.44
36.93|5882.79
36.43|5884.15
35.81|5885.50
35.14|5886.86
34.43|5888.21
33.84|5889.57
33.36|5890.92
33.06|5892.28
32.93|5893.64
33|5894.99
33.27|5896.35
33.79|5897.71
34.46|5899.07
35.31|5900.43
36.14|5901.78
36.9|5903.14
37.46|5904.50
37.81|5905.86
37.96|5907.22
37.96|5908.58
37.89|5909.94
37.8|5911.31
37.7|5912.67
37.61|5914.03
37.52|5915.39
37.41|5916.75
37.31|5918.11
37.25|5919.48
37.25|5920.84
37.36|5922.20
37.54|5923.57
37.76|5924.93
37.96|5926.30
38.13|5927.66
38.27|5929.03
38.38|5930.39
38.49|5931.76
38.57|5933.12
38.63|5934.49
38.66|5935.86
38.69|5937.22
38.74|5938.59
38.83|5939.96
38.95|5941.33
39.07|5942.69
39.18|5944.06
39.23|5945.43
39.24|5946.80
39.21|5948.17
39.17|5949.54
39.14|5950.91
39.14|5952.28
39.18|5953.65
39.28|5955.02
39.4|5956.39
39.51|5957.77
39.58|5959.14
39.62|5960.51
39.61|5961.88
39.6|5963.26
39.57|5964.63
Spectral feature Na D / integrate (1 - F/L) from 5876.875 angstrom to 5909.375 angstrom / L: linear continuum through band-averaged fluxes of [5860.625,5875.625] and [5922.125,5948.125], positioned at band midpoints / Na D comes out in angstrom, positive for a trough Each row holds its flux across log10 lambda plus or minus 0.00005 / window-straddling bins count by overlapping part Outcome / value 2.82 angstrom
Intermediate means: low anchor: 39.4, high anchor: 38.5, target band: 35.7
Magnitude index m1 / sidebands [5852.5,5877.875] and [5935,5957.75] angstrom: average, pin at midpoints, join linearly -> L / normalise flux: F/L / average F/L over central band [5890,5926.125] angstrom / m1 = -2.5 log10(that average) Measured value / 0.08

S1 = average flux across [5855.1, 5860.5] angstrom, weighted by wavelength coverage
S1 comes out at 39.5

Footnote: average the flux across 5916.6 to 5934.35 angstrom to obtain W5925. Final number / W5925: 37.9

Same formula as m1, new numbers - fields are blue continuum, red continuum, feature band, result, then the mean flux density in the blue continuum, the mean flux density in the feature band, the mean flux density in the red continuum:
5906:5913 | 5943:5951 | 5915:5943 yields 0.01 mag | 37.8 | 38.1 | 39.2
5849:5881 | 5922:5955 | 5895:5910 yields 0.08 mag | 39.2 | 36.1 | 38.7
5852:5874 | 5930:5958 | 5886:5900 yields 0.16 mag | 39.5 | 33.8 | 39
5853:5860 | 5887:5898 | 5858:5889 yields -0.05 mag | 39.5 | 38.3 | 33.5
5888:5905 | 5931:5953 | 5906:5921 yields -0.04 mag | 34.4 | 37.6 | 38.9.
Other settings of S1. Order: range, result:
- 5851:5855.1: 39.3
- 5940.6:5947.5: 39.1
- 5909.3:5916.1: 37.7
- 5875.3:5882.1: 37.8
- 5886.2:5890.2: 34.5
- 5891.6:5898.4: 33.2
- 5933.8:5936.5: 38.5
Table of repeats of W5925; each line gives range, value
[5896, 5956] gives 37.9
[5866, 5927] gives 36.9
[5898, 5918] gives 37.1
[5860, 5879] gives 39.2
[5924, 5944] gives 38.5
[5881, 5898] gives 34.5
